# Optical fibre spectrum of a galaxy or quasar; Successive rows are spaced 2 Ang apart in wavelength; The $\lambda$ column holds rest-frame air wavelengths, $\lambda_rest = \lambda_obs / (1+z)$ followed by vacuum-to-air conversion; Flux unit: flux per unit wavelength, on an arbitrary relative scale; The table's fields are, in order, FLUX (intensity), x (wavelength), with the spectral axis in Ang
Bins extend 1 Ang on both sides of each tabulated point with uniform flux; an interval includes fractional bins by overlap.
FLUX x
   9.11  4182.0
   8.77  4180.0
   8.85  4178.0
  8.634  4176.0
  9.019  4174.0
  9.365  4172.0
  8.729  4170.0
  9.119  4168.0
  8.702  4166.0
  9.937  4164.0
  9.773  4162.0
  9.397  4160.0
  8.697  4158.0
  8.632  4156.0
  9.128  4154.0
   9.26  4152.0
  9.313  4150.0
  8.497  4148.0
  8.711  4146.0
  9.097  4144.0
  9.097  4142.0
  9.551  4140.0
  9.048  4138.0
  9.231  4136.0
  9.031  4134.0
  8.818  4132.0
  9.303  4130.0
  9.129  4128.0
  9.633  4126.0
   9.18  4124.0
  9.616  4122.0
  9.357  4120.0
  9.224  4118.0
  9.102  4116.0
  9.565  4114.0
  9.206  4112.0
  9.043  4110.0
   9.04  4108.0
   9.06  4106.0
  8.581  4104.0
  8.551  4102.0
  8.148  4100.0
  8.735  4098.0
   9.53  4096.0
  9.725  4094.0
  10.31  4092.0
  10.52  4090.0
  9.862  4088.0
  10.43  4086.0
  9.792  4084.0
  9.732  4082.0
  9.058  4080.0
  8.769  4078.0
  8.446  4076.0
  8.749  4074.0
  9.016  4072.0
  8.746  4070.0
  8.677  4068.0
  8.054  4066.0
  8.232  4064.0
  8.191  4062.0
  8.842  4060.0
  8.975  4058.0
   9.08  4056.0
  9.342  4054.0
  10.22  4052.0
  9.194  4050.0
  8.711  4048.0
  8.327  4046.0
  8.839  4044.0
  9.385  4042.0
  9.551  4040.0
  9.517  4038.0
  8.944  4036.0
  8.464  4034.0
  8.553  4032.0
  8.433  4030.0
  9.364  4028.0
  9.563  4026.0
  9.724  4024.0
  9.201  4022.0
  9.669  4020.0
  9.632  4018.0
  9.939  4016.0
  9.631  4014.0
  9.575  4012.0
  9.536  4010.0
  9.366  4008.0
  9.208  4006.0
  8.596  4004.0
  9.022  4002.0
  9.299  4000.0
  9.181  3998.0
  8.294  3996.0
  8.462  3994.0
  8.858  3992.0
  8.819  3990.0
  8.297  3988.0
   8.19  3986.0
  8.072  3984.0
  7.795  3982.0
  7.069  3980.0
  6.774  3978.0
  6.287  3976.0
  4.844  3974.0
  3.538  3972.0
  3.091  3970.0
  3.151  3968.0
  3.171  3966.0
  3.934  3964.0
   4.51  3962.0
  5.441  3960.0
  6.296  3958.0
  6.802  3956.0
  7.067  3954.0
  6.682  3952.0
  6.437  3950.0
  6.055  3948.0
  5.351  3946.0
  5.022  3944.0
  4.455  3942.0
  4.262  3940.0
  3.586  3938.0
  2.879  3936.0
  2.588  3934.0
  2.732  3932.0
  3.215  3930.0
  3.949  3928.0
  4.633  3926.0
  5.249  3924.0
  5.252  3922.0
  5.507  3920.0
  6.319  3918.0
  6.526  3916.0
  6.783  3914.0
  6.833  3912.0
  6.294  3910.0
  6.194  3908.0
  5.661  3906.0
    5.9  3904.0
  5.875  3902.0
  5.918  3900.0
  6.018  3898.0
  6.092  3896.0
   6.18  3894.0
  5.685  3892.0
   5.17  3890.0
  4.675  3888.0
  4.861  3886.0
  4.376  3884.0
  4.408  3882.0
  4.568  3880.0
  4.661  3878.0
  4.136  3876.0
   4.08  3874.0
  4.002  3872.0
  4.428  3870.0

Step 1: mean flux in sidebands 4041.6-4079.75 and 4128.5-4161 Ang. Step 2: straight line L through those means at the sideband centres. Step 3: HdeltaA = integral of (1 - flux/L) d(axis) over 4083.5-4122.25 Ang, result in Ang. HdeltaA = -1.8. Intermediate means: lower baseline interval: 8.83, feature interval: 9.36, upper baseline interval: 9.05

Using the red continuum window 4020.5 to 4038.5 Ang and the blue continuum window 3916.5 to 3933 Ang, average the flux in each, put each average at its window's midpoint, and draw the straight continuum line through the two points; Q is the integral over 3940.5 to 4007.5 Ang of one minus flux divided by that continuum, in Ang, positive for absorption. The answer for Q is 2.0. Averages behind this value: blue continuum 4.67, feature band 6.61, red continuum 9.09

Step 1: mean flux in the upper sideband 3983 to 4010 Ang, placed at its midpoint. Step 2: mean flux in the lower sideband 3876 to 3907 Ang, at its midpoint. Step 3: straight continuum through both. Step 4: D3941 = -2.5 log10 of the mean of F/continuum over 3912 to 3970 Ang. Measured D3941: 0.36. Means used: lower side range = 5.3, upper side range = 8.77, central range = 4.92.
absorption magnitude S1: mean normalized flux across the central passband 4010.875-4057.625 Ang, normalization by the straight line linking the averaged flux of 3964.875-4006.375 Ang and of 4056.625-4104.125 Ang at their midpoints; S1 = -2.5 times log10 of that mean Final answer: -0.14 mag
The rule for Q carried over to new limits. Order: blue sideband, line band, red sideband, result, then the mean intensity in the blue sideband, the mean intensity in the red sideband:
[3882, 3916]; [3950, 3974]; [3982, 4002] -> 8.42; 5.76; 8.59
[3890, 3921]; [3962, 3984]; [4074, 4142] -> 6.41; 6.09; 9.27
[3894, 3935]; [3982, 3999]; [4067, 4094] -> -2.93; 5.4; 9.41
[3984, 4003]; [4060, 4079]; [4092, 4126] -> 0.92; 8.68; 9.15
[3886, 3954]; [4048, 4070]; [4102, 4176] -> -3.26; 5.29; 9.13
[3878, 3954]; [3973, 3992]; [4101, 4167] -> -2.98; 5.21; 9.14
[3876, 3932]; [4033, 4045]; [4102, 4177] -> -2.55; 5.37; 9.12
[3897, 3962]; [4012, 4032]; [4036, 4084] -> -3.85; 5.35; 8.96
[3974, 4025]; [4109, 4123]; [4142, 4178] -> -0.55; 8.66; 9.05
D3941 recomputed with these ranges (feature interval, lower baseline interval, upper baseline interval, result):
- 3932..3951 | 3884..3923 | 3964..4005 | 0.400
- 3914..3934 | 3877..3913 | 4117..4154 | 0.229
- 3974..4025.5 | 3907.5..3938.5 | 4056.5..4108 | -0.243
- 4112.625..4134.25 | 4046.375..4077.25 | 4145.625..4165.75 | -0.030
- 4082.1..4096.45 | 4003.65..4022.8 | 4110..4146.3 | -0.081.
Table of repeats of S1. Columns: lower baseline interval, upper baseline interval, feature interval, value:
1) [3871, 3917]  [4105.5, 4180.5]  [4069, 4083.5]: -0.10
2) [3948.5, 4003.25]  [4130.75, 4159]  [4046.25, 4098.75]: -0.15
